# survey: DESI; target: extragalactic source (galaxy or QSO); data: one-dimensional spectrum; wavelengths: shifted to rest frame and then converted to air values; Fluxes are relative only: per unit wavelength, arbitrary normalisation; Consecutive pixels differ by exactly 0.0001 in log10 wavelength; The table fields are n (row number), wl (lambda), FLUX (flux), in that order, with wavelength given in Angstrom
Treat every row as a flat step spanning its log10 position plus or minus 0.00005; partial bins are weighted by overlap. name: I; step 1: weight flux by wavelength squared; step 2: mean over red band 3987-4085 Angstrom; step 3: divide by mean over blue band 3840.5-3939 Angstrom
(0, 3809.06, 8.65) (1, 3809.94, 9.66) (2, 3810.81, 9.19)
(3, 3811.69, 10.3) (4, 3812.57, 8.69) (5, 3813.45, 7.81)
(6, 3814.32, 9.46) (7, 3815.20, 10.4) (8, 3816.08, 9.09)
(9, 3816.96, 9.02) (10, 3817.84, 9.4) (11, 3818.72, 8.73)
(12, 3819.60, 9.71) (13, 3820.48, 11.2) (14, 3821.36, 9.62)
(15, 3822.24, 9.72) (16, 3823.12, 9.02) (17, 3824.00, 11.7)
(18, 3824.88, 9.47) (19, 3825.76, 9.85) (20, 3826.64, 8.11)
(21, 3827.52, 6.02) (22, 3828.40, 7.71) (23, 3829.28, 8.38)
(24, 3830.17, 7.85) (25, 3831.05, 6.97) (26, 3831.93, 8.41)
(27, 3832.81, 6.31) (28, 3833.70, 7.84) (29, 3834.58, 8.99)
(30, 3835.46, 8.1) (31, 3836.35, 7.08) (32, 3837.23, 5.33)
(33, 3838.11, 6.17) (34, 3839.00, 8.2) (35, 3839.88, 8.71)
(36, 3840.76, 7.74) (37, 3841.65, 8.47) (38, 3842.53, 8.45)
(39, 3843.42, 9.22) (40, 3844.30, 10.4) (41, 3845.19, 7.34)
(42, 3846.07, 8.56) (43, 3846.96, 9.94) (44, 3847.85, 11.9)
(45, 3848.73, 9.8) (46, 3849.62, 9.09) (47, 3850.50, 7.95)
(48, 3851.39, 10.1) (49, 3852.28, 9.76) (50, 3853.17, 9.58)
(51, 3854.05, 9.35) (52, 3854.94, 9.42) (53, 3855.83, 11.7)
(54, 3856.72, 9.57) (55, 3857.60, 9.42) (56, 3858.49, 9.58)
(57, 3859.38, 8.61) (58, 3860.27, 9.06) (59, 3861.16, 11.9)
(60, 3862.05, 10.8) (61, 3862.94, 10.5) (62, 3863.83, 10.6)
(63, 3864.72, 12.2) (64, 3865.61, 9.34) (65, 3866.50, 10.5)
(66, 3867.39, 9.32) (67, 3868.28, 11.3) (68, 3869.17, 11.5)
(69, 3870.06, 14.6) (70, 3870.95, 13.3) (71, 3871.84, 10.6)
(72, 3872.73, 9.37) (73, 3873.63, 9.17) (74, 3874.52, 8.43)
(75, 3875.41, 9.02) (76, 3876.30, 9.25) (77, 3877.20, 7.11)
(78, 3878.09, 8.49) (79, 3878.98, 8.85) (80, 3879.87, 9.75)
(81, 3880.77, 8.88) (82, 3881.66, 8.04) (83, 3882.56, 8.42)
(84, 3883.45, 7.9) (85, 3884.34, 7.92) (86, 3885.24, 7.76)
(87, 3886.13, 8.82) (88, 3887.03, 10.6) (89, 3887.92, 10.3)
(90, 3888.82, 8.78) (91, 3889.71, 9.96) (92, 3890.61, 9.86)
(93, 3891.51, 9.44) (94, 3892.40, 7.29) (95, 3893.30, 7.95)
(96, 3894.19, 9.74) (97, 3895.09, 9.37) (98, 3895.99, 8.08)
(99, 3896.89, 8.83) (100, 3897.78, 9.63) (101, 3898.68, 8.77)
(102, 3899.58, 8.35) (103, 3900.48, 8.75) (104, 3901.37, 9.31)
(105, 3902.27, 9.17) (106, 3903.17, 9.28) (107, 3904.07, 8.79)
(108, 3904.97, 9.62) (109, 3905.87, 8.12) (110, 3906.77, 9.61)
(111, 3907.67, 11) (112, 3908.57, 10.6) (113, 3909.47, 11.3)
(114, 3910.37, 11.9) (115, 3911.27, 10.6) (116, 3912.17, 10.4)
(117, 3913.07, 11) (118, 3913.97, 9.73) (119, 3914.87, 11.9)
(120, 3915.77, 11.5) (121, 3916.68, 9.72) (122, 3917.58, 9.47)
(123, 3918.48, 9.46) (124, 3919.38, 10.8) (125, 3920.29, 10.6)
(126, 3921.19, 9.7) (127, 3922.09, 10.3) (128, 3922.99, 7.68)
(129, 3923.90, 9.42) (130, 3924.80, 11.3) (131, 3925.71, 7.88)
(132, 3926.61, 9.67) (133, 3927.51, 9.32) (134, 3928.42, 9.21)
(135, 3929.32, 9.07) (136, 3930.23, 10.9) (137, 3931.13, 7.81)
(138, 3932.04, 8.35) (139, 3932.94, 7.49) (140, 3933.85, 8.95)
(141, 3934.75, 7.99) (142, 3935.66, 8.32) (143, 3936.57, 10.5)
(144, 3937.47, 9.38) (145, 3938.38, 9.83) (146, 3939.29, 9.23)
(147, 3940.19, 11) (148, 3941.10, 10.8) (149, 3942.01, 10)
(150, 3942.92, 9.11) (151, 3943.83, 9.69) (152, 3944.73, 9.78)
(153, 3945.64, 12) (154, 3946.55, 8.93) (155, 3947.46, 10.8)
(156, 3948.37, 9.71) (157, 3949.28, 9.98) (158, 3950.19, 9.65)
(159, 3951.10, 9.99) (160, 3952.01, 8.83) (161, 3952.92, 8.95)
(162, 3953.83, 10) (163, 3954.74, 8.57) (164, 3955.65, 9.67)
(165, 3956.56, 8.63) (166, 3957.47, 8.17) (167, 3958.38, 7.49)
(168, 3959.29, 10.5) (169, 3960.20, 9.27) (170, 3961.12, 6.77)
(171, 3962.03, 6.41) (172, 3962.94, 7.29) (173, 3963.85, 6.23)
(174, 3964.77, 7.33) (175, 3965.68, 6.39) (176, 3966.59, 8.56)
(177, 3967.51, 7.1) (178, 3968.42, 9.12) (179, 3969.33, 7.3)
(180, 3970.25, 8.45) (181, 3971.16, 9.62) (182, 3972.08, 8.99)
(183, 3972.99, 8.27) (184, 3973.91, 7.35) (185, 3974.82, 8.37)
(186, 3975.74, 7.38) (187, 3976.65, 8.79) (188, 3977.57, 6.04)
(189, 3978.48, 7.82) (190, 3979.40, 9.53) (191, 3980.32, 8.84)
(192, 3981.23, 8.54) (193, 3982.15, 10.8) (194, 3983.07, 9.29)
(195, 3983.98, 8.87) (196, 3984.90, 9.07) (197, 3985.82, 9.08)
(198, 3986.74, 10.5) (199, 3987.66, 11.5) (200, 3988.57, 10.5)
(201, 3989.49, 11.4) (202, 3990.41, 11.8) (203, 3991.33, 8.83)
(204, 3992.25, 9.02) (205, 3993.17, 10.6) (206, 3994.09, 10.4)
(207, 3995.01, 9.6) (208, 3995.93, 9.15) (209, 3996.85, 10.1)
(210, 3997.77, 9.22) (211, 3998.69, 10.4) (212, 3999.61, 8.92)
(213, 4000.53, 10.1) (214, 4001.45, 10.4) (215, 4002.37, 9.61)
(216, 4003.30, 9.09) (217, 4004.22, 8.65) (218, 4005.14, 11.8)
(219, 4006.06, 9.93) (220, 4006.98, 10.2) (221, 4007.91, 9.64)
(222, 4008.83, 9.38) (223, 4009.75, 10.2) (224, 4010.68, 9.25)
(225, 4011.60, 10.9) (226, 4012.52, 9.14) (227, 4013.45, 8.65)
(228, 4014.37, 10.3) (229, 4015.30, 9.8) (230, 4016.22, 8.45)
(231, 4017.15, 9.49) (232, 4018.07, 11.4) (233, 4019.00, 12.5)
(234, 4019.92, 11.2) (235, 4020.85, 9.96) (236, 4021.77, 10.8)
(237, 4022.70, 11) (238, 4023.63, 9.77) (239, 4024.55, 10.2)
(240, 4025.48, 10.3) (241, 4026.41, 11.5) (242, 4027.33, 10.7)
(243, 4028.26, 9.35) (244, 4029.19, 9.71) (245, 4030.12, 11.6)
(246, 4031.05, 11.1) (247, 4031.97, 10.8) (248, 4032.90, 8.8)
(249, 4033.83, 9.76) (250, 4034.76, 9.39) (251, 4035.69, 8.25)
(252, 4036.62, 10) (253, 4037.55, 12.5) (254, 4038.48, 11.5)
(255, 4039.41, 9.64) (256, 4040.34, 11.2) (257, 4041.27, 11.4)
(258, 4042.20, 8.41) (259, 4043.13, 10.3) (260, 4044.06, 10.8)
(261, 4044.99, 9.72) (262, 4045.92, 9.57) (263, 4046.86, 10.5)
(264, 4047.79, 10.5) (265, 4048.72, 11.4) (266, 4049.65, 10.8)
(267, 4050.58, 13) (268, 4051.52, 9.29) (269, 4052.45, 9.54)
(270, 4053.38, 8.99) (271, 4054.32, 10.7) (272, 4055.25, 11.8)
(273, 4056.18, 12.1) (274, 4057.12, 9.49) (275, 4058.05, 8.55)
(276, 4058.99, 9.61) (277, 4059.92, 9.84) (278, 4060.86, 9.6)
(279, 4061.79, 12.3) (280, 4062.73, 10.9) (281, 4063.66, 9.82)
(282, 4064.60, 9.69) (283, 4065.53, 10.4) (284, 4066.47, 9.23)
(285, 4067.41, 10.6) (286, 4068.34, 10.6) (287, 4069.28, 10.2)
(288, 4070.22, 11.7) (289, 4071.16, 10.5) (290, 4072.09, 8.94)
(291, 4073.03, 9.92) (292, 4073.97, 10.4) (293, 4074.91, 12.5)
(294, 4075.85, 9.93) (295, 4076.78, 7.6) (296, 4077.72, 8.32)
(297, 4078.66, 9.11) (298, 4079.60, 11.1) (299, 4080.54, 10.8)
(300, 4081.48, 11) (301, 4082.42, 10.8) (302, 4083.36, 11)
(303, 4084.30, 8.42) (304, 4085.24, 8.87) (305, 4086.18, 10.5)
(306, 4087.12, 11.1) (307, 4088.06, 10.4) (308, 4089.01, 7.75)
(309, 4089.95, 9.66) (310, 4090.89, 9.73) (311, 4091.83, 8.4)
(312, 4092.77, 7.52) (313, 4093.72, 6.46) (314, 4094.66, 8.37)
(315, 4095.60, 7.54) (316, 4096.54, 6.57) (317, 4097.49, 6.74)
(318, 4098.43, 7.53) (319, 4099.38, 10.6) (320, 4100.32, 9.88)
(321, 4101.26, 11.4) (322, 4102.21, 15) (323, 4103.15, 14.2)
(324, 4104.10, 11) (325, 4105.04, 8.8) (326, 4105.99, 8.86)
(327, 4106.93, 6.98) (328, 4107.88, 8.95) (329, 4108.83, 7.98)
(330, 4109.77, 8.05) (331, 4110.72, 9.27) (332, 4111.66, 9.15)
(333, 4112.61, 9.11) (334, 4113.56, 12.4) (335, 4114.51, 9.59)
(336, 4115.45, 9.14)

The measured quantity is 1.1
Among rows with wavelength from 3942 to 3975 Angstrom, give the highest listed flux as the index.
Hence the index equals 12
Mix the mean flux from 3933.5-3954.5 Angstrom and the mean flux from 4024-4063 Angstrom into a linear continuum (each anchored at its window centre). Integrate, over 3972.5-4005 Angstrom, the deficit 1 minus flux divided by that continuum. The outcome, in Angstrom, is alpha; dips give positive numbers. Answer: 2.0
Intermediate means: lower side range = 9.71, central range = 9.39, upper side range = 10.4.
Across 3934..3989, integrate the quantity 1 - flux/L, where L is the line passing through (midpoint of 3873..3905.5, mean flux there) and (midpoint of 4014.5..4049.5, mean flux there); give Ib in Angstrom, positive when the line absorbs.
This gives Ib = 3.86 Angstrom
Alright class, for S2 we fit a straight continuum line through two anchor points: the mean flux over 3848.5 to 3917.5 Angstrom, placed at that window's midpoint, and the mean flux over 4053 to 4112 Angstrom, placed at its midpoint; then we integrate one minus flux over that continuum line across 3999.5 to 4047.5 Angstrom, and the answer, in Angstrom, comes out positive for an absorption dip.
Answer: -2.1 Angstrom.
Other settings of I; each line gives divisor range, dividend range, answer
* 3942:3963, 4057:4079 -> 1.15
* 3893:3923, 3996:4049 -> 1.10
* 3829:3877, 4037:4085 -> 1.23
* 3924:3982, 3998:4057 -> 1.20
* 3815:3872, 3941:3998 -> 1.03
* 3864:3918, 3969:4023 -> 1.05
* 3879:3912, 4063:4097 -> 1.14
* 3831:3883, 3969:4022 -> 1.10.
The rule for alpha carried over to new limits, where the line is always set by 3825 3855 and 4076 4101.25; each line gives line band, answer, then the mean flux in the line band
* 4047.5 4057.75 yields -1.9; 10.7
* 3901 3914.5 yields -2.2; 10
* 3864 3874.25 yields -2.9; 11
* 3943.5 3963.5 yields -0.8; 9.12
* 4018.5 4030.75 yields -2.4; 10.7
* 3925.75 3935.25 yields -0.2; 8.84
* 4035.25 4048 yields -1.9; 10.3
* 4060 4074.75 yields -2.1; 10.3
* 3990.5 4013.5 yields -2.3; 9.78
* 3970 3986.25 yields 0.4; 8.62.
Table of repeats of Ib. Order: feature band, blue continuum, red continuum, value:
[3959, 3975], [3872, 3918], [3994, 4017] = 2.76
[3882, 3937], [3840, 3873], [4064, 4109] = 2.90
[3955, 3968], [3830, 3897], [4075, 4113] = 2.00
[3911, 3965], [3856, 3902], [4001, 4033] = 2.25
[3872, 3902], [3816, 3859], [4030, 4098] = 0.72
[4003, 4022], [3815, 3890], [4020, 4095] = -0.22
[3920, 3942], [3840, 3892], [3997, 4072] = 1.07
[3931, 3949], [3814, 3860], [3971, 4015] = -0.44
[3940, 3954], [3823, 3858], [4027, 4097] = -0.92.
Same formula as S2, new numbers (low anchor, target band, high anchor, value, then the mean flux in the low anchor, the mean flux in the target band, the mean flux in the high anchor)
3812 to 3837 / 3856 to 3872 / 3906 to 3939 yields -2.8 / 8.72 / 10.7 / 9.77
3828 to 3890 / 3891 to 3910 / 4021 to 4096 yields 0.4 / 9.21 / 9.2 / 10.1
